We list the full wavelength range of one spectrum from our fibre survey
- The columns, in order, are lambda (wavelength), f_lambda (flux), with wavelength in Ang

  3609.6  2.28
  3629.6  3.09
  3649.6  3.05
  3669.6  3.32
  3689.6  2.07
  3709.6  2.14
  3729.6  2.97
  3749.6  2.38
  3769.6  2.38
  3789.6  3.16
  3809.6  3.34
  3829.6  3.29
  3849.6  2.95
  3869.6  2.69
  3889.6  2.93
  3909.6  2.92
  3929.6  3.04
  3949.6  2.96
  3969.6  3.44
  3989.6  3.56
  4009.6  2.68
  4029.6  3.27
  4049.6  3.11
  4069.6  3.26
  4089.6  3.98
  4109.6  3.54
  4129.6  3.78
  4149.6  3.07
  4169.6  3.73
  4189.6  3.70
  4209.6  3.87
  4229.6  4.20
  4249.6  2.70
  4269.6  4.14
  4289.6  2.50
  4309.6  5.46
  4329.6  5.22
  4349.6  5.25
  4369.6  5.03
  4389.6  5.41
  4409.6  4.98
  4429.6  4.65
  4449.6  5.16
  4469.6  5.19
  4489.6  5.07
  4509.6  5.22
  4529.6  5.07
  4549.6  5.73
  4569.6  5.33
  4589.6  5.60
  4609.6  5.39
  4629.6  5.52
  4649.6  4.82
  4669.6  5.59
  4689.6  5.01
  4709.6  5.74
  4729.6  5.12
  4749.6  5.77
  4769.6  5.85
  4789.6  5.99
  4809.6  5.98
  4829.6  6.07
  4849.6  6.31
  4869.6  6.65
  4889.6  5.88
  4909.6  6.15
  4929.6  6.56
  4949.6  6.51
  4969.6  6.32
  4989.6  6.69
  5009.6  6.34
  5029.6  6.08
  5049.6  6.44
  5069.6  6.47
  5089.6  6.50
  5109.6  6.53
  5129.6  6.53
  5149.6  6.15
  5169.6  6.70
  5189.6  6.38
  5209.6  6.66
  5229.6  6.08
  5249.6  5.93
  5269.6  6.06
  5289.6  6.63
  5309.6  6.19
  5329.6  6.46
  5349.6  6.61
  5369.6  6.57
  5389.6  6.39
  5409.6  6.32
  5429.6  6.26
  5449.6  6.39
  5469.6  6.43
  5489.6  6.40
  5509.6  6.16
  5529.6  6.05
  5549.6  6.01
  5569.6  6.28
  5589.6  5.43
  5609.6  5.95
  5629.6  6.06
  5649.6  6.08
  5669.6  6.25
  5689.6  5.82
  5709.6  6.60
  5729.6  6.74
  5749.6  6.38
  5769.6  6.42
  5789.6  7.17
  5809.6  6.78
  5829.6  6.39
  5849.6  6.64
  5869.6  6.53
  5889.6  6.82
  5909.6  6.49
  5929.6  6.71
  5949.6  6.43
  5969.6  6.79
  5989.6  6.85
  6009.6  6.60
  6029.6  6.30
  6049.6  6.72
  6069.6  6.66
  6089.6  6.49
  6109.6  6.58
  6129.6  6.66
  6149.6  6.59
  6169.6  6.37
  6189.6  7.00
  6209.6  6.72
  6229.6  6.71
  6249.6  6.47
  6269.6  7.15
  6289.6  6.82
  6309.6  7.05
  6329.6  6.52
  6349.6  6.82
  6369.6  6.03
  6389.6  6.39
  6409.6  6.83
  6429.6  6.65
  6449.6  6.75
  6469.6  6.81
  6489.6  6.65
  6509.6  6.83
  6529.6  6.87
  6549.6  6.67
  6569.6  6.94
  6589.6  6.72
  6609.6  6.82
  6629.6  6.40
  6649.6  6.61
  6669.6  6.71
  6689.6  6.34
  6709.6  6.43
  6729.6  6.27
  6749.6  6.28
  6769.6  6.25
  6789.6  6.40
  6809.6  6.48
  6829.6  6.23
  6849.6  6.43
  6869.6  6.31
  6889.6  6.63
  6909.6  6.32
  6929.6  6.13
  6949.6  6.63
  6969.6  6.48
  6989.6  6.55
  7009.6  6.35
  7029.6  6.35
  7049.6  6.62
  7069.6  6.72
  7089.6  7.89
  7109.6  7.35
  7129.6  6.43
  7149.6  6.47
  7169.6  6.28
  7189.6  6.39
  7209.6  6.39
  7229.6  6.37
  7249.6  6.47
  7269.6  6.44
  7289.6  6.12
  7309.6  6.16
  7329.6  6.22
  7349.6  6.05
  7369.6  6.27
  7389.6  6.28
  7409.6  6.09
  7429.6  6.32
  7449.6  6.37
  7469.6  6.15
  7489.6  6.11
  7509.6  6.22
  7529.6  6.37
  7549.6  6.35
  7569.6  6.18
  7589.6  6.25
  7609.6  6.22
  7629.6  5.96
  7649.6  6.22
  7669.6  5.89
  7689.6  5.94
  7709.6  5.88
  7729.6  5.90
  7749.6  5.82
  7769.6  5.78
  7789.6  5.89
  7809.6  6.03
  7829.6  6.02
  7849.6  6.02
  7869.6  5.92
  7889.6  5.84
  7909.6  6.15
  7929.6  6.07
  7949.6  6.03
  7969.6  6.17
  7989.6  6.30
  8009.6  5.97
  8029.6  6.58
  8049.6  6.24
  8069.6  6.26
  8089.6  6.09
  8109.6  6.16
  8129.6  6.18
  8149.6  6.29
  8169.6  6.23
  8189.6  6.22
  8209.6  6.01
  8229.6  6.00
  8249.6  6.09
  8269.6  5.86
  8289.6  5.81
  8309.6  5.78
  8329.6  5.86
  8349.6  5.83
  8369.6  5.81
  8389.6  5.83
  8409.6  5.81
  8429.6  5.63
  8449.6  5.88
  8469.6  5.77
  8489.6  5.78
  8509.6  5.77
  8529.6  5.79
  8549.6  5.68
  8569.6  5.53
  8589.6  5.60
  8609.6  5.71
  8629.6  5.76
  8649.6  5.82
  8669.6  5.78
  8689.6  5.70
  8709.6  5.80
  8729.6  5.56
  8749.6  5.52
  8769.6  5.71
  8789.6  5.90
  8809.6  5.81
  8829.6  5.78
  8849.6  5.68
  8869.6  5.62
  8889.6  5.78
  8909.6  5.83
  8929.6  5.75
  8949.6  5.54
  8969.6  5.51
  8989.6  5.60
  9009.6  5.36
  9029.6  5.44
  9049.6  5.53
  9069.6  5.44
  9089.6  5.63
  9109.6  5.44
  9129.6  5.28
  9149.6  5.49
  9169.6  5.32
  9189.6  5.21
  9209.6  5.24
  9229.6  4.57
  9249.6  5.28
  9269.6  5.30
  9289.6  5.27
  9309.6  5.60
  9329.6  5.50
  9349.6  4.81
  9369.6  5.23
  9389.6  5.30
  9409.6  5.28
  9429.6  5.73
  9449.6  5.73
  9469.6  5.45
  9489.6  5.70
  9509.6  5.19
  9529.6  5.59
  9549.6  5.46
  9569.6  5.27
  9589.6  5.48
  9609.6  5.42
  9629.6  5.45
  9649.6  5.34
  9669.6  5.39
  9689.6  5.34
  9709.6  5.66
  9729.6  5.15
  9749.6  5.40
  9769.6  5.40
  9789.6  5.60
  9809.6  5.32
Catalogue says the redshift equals 0.08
